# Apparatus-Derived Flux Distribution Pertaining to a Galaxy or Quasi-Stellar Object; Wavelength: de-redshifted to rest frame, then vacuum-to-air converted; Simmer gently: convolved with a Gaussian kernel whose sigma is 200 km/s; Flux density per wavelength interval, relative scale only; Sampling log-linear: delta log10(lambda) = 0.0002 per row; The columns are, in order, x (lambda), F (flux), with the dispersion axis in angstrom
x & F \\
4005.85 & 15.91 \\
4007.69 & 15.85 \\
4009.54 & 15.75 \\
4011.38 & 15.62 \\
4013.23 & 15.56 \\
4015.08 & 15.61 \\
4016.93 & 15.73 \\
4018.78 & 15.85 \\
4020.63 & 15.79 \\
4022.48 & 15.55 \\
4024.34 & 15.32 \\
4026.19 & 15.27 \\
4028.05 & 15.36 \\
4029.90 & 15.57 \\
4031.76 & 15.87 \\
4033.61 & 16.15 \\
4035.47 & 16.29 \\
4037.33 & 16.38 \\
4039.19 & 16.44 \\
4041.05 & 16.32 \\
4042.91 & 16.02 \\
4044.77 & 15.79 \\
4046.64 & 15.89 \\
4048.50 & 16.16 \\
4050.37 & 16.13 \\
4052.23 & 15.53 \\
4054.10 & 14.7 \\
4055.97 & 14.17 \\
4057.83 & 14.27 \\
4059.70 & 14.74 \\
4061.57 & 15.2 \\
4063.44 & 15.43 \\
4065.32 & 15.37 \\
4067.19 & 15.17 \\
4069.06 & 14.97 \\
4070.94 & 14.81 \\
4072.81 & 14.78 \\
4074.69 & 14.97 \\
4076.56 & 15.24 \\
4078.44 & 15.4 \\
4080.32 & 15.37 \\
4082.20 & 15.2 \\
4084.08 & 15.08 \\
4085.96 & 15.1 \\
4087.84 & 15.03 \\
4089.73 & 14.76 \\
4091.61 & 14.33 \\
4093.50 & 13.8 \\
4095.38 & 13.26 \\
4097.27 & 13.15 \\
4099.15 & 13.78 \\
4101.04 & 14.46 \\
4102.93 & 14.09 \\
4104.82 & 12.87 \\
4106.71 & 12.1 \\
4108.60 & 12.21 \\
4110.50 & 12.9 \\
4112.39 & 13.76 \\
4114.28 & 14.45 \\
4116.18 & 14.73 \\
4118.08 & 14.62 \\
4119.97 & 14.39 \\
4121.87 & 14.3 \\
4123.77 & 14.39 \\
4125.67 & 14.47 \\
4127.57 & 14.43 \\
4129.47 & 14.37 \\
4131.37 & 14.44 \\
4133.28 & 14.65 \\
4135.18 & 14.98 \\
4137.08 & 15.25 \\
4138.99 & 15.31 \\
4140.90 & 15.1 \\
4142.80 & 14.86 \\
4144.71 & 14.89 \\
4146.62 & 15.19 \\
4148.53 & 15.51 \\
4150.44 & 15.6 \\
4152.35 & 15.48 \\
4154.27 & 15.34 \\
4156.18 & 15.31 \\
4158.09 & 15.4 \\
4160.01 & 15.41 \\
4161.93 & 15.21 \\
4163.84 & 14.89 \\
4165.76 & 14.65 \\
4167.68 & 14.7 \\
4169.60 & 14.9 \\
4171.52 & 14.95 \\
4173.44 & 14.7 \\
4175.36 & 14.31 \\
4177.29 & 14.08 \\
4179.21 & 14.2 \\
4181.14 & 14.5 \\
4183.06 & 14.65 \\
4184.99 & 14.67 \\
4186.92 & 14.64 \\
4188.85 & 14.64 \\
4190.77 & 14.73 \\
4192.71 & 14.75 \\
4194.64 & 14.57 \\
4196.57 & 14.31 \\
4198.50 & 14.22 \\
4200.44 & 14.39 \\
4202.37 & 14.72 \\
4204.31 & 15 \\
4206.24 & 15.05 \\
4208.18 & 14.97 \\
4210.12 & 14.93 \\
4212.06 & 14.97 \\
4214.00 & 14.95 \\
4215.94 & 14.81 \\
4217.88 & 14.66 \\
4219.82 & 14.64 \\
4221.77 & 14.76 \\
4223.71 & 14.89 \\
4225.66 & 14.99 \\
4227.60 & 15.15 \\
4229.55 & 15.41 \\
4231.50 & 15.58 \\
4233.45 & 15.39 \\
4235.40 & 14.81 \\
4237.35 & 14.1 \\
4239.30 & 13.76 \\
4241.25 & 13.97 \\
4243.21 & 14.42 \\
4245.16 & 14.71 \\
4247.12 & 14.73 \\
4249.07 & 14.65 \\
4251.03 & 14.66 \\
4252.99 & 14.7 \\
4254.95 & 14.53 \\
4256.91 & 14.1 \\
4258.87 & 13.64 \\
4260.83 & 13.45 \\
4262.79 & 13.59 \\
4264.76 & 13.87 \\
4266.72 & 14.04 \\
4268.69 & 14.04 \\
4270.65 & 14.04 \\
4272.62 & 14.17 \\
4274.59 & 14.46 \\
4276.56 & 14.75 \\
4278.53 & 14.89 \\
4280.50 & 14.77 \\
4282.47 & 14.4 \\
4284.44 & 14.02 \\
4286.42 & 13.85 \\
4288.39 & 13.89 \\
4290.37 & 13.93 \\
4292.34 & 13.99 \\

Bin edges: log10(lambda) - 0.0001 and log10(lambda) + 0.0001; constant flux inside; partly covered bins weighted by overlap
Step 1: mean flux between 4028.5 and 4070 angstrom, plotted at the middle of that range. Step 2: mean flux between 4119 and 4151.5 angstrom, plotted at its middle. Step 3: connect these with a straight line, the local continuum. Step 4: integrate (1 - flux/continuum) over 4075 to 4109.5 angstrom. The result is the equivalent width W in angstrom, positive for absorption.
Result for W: 2.30 angstrom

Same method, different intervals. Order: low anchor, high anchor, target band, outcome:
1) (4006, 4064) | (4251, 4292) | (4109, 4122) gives 0.9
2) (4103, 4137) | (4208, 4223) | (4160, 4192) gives -0.4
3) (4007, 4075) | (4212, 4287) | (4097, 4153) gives 2.7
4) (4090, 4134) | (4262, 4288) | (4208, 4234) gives -1.6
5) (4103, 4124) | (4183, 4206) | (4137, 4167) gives -2.3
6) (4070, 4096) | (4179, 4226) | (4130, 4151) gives -0.4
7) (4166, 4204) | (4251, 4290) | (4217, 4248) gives -0.9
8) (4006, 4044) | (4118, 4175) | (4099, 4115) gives 1.9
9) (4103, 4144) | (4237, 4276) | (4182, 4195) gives -0.4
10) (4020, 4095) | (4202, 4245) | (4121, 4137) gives 0.6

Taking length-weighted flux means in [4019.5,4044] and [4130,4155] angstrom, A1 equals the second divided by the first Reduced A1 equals 0.95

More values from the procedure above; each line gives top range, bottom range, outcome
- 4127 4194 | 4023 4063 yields 0.95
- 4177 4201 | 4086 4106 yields 1.04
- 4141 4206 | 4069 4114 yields 1.04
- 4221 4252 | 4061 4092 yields 0.98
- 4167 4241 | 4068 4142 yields 1.02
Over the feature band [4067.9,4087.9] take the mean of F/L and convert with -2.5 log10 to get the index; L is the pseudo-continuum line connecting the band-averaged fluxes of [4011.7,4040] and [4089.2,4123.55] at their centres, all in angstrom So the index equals -0.045 mag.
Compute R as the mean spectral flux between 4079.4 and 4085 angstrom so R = 15.2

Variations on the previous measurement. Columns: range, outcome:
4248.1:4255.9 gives 14.6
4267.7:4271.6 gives 14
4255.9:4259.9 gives 13.9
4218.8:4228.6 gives 14.9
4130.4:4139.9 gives 14.9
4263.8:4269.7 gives 14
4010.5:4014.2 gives 15.6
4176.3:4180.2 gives 14.1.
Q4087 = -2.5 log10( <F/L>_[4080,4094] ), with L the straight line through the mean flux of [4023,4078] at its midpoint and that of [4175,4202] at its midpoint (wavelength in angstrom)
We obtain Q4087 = 0.026 mag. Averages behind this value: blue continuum 15.5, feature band 14.8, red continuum 14.5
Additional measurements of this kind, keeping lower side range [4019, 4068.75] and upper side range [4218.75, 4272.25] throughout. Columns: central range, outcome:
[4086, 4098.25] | 0.09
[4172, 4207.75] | 0.01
